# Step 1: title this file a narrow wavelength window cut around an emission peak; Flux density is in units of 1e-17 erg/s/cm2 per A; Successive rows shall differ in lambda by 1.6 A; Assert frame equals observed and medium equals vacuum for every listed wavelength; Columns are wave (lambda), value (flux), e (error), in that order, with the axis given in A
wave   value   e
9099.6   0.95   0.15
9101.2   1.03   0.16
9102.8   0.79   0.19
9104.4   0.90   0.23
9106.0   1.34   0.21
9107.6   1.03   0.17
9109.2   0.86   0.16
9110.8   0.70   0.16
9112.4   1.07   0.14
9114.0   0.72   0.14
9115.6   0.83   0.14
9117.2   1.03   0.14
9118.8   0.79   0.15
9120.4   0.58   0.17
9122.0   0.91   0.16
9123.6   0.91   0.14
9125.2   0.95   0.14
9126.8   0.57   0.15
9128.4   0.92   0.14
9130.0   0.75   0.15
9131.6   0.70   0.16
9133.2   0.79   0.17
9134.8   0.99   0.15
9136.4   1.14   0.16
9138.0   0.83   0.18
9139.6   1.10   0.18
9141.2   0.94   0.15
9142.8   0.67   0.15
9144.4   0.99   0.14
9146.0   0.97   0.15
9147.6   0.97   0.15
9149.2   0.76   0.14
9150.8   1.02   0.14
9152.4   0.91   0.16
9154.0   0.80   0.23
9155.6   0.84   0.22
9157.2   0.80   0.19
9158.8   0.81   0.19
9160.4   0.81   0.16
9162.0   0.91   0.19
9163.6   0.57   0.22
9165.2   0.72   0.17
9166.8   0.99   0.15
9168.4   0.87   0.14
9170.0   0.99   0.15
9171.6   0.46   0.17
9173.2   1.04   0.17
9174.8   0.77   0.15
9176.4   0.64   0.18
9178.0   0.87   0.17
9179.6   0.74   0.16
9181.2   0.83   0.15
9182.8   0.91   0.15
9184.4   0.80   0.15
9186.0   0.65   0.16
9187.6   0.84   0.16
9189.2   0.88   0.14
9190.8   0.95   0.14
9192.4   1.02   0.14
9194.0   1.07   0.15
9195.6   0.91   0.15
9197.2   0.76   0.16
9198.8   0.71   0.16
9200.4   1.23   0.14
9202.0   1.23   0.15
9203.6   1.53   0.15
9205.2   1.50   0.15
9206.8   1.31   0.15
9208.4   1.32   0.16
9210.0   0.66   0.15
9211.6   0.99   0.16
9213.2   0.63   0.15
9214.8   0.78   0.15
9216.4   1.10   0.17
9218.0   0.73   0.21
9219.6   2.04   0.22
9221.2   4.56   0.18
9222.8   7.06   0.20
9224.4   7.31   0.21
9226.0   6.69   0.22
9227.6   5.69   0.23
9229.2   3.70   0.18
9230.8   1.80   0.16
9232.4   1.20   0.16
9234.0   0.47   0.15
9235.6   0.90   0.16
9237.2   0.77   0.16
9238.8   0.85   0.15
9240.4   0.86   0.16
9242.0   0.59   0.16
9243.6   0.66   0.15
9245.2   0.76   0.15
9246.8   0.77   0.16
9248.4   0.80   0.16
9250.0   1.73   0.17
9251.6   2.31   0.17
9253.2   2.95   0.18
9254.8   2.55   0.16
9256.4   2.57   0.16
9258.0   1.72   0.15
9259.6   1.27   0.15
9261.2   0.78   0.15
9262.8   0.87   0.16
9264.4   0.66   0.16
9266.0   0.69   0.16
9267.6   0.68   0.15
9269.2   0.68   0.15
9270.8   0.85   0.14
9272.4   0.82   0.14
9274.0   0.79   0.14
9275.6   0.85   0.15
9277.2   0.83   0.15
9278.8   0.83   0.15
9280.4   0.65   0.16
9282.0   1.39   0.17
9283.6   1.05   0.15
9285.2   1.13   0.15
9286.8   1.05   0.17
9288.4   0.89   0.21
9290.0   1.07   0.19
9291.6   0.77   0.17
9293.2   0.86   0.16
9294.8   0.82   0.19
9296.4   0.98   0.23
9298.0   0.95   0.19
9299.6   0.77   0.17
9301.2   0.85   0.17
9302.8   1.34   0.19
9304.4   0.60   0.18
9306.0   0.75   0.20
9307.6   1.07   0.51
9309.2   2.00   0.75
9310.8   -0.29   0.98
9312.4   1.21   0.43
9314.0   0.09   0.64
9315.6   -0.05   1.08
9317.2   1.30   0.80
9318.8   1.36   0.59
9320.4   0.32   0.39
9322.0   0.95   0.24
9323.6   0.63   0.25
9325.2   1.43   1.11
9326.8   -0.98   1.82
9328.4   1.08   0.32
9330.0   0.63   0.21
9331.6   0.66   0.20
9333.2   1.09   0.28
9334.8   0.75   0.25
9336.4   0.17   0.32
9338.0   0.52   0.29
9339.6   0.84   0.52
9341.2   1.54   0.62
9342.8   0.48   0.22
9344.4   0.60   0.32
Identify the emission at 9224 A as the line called H-alpha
